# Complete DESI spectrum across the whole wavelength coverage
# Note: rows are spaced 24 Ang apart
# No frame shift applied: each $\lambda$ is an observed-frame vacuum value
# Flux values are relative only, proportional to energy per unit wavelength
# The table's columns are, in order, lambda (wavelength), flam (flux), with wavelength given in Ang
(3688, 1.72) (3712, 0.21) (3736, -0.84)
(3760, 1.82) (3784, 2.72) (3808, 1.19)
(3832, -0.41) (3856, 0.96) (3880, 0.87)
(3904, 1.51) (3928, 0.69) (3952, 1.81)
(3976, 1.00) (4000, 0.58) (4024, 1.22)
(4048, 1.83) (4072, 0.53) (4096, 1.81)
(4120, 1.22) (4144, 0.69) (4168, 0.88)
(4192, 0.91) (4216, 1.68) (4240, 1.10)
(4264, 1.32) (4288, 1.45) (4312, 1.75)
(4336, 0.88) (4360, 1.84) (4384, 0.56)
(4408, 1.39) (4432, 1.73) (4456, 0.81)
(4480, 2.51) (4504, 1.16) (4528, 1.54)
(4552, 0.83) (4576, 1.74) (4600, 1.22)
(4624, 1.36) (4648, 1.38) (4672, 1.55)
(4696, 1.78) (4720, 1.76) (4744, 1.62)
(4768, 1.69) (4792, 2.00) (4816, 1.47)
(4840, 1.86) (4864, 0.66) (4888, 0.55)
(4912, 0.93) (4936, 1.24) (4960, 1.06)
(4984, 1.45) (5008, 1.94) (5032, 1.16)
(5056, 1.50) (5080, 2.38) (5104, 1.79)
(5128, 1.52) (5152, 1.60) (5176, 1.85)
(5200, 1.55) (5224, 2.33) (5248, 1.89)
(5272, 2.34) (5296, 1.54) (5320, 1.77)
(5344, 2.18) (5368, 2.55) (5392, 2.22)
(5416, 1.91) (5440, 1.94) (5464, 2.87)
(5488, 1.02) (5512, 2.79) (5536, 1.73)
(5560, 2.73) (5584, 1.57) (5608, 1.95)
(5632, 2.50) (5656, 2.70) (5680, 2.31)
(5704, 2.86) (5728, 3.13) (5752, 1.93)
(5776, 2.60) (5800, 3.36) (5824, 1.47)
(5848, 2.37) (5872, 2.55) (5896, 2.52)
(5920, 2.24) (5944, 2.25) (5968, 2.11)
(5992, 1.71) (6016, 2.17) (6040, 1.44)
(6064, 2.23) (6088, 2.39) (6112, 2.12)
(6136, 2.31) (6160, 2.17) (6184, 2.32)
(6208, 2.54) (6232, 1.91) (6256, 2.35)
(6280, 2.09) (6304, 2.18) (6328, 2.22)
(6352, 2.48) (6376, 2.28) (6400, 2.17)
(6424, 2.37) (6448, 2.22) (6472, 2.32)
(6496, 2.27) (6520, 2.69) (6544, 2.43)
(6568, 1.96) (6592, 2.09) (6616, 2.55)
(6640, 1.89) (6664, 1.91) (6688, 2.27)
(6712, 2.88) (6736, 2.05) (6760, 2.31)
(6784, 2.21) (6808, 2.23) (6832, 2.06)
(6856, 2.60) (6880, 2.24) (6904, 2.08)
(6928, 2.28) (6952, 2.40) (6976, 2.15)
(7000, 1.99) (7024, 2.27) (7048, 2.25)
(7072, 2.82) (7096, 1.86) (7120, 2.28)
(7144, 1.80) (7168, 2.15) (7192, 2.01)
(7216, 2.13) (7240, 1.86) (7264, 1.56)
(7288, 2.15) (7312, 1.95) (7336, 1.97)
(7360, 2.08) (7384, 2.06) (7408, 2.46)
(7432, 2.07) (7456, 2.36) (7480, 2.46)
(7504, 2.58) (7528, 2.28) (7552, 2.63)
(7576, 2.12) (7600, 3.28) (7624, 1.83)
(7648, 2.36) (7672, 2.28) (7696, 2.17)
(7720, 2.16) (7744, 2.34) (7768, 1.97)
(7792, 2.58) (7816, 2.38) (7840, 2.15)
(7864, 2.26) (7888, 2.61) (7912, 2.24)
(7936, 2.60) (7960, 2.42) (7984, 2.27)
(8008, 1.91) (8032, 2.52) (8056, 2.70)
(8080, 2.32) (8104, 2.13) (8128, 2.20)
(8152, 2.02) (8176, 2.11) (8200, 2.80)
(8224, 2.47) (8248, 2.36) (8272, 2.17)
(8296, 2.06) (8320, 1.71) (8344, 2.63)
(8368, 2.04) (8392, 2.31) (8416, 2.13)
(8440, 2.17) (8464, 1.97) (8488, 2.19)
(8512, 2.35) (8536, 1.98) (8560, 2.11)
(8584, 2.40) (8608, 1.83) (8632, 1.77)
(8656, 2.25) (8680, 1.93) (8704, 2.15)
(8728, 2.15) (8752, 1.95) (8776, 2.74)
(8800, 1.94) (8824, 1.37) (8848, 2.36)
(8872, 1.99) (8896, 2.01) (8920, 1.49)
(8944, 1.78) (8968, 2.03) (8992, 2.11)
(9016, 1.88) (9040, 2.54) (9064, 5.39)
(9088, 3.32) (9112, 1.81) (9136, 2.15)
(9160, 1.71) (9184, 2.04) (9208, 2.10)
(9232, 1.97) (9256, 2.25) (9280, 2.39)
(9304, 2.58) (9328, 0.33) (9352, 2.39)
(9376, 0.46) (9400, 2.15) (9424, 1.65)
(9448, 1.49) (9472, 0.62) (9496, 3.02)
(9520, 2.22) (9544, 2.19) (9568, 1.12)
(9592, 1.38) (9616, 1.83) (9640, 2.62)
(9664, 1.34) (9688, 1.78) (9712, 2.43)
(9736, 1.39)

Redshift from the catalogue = 0.381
